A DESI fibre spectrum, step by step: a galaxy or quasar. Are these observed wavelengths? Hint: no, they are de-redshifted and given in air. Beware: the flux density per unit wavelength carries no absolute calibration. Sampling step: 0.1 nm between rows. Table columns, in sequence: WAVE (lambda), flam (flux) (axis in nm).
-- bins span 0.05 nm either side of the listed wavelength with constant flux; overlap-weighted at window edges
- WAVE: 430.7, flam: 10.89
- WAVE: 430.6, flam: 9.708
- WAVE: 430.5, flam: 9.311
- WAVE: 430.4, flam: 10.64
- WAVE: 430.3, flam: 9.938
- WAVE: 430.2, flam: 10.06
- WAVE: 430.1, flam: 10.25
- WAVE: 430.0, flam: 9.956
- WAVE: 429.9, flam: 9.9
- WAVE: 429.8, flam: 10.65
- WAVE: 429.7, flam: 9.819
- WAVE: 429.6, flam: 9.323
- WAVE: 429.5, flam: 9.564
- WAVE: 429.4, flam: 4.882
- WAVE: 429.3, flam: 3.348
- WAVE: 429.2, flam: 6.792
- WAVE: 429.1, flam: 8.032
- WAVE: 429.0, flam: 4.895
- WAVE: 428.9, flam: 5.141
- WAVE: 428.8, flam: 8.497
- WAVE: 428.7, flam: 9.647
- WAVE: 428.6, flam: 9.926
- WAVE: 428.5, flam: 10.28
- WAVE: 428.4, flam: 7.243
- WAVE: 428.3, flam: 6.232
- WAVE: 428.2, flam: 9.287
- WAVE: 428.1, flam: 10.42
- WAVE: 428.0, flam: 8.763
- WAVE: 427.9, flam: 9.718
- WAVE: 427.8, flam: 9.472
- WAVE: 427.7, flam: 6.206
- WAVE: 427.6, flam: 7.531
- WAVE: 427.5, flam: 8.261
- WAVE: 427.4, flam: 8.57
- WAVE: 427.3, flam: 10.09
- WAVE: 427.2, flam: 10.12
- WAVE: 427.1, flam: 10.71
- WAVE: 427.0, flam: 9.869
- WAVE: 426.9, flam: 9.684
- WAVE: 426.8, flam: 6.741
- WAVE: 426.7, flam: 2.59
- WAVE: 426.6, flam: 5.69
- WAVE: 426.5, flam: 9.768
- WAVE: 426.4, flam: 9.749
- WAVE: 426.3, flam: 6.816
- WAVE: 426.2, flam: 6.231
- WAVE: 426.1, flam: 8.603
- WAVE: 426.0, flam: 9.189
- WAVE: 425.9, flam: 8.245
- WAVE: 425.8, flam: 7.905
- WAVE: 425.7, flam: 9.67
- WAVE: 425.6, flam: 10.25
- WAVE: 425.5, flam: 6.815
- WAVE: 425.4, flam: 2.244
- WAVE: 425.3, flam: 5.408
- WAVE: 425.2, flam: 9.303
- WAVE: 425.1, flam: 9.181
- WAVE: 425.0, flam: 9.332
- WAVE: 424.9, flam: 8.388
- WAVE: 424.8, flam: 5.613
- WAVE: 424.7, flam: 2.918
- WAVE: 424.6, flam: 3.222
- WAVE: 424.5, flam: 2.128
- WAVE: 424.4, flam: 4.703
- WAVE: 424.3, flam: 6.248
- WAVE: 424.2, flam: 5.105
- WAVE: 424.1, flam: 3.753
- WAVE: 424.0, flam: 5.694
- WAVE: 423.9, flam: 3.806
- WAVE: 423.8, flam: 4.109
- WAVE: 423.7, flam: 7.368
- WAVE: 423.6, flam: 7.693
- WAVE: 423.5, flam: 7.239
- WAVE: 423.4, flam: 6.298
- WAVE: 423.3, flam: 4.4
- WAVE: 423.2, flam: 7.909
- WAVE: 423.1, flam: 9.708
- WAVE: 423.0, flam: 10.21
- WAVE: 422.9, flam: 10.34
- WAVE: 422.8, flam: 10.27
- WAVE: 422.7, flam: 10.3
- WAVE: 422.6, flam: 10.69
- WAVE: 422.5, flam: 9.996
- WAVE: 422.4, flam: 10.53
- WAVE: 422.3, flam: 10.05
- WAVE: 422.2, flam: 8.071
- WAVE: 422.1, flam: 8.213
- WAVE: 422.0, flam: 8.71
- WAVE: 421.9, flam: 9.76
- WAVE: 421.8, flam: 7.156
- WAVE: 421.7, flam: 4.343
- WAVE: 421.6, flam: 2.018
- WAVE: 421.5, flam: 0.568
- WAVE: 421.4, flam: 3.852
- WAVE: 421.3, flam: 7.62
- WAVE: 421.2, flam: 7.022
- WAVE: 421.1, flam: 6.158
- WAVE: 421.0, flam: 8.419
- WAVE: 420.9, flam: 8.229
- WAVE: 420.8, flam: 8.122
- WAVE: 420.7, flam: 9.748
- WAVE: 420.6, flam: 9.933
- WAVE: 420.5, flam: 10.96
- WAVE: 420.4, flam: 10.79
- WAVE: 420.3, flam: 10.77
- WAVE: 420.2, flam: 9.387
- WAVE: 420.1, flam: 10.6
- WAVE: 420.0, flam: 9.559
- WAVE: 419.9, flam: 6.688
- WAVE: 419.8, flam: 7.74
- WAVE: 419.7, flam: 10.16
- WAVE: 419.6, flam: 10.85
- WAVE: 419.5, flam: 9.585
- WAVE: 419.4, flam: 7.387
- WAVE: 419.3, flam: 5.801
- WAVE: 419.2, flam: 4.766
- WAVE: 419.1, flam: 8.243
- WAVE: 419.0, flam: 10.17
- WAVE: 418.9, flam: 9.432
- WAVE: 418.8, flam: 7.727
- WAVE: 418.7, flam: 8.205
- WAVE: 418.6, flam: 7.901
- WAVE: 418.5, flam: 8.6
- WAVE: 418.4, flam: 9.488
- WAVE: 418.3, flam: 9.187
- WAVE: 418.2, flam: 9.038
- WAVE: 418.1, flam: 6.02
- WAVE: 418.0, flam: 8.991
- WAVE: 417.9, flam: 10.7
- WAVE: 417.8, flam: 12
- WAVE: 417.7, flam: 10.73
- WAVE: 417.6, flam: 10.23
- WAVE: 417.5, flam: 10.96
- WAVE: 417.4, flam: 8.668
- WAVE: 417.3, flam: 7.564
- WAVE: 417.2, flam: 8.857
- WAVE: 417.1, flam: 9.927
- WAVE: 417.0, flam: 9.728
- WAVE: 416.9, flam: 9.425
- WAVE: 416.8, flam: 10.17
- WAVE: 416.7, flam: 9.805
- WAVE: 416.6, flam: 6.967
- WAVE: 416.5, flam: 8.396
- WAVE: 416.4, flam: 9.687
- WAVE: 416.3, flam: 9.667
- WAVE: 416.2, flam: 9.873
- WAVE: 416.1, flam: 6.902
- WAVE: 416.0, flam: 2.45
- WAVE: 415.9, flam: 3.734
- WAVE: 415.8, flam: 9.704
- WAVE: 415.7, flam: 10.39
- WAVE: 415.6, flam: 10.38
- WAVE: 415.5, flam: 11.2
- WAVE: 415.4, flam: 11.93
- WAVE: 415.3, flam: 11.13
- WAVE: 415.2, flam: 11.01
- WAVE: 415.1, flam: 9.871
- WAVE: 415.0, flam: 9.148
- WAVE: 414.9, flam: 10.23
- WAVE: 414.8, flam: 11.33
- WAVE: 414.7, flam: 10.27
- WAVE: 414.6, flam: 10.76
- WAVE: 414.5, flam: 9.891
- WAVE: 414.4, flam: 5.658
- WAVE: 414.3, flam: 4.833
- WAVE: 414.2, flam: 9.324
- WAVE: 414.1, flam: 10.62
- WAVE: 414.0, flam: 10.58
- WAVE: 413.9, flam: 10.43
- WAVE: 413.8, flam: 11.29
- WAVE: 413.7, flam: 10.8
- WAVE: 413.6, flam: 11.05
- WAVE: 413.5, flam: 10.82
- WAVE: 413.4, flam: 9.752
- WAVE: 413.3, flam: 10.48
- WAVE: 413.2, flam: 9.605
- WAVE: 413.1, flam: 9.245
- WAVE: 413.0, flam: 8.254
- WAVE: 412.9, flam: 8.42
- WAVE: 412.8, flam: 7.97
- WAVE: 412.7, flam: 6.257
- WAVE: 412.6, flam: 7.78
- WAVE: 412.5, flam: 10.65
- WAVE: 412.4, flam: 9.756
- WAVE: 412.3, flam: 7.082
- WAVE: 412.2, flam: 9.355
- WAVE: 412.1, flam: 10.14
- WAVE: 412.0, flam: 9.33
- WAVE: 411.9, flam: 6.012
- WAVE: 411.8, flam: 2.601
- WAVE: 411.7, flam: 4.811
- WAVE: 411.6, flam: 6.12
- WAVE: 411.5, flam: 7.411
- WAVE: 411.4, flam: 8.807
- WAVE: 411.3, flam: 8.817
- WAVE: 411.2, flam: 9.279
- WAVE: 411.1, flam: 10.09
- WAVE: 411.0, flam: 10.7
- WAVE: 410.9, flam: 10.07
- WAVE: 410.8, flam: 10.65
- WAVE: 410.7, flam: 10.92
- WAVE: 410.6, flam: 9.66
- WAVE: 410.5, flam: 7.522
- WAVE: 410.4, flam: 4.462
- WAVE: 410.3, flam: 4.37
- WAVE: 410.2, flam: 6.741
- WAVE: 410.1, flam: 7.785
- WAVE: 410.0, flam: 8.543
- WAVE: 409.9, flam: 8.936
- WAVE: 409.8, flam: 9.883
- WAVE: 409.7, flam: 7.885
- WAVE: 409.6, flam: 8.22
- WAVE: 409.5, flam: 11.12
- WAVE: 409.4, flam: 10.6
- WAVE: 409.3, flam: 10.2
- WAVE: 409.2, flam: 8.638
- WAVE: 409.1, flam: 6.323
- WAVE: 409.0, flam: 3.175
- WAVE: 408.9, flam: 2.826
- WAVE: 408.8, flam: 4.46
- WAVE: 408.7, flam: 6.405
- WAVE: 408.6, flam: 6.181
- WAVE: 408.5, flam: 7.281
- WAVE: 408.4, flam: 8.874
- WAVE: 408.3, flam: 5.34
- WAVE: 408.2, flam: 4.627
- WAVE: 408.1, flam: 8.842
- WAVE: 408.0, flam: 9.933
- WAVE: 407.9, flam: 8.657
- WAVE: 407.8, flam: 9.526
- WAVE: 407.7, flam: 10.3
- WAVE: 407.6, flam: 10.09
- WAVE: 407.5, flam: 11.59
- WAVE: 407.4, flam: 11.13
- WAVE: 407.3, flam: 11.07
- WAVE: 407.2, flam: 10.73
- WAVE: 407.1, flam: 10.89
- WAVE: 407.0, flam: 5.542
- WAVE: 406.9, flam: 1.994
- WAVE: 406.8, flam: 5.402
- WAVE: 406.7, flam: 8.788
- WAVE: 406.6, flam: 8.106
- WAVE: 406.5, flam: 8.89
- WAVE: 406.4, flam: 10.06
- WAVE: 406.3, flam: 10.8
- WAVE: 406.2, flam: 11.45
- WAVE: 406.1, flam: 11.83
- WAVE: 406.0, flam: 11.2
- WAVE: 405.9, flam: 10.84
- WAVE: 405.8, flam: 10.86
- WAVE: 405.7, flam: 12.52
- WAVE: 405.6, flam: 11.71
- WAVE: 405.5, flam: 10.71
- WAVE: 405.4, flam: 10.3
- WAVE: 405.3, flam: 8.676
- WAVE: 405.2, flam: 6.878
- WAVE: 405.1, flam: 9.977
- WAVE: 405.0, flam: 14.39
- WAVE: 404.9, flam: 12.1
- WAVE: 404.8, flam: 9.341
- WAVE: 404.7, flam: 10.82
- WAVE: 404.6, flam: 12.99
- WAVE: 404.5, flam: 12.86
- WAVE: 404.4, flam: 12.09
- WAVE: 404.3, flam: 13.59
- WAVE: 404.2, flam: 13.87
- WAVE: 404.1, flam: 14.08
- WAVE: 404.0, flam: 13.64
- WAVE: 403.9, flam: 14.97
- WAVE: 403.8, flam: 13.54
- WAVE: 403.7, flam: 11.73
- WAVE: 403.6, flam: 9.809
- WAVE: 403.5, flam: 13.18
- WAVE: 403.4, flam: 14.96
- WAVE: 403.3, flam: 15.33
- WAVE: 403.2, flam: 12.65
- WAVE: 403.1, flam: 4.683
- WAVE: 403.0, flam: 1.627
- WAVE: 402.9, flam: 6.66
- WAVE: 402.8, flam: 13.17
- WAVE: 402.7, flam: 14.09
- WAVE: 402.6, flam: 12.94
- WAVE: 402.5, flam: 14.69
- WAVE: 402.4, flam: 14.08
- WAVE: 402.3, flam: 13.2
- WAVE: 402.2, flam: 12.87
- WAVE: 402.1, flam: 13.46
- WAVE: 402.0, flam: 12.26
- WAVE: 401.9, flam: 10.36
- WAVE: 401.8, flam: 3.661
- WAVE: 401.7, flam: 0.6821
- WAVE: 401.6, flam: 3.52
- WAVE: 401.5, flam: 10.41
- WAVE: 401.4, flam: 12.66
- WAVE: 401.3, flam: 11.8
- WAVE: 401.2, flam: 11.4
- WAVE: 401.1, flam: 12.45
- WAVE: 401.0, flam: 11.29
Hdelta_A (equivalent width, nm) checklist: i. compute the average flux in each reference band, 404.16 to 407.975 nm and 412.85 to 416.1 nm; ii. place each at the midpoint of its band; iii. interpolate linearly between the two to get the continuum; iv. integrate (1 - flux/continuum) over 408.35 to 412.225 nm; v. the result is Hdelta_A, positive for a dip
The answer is 0.81 nm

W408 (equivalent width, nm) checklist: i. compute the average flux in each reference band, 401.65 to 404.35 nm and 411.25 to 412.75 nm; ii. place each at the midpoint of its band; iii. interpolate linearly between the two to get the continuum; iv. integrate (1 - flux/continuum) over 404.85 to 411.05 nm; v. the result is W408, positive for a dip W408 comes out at 0.36 nm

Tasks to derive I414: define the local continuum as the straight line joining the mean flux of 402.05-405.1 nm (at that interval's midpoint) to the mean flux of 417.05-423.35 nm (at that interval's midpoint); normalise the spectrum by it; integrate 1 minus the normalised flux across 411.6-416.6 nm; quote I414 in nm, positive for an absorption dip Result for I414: 0.473 nm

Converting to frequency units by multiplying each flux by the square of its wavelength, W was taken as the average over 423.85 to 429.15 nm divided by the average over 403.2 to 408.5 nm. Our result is 0.8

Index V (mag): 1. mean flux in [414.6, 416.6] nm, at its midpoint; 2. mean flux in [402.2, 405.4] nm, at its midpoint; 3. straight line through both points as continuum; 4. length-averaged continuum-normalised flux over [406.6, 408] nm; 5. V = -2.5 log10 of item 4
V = 0.23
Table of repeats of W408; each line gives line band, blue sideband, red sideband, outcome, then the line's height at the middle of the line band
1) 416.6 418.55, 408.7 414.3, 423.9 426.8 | -0.46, 7.61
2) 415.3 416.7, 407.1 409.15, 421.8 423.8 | -0.06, 8.33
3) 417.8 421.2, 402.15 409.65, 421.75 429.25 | -0.14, 8.46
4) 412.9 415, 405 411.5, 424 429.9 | -0.33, 8.4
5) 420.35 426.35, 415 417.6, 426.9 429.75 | 0.96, 8.67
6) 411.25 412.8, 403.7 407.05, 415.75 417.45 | 0.27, 9.32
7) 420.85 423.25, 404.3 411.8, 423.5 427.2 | -0.23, 7.25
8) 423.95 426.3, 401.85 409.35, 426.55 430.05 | 0.54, 8.5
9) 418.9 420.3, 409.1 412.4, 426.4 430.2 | -0.05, 8.34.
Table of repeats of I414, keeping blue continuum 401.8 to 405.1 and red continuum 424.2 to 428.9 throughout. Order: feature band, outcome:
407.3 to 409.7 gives 0.653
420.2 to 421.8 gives 0.270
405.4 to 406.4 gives 0.031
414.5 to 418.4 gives 0.080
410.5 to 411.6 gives 0.127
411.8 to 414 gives 0.238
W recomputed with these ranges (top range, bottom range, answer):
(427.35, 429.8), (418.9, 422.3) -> 1.05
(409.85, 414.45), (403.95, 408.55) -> 0.87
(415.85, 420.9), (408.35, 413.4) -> 1.14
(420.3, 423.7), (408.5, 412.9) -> 1.08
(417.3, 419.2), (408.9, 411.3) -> 1.12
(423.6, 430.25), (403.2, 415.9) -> 0.87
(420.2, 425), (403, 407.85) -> 0.73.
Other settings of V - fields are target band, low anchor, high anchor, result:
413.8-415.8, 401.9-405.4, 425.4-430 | 0.02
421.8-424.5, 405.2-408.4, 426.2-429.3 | 0.11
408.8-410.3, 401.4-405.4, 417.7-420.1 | 0.30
